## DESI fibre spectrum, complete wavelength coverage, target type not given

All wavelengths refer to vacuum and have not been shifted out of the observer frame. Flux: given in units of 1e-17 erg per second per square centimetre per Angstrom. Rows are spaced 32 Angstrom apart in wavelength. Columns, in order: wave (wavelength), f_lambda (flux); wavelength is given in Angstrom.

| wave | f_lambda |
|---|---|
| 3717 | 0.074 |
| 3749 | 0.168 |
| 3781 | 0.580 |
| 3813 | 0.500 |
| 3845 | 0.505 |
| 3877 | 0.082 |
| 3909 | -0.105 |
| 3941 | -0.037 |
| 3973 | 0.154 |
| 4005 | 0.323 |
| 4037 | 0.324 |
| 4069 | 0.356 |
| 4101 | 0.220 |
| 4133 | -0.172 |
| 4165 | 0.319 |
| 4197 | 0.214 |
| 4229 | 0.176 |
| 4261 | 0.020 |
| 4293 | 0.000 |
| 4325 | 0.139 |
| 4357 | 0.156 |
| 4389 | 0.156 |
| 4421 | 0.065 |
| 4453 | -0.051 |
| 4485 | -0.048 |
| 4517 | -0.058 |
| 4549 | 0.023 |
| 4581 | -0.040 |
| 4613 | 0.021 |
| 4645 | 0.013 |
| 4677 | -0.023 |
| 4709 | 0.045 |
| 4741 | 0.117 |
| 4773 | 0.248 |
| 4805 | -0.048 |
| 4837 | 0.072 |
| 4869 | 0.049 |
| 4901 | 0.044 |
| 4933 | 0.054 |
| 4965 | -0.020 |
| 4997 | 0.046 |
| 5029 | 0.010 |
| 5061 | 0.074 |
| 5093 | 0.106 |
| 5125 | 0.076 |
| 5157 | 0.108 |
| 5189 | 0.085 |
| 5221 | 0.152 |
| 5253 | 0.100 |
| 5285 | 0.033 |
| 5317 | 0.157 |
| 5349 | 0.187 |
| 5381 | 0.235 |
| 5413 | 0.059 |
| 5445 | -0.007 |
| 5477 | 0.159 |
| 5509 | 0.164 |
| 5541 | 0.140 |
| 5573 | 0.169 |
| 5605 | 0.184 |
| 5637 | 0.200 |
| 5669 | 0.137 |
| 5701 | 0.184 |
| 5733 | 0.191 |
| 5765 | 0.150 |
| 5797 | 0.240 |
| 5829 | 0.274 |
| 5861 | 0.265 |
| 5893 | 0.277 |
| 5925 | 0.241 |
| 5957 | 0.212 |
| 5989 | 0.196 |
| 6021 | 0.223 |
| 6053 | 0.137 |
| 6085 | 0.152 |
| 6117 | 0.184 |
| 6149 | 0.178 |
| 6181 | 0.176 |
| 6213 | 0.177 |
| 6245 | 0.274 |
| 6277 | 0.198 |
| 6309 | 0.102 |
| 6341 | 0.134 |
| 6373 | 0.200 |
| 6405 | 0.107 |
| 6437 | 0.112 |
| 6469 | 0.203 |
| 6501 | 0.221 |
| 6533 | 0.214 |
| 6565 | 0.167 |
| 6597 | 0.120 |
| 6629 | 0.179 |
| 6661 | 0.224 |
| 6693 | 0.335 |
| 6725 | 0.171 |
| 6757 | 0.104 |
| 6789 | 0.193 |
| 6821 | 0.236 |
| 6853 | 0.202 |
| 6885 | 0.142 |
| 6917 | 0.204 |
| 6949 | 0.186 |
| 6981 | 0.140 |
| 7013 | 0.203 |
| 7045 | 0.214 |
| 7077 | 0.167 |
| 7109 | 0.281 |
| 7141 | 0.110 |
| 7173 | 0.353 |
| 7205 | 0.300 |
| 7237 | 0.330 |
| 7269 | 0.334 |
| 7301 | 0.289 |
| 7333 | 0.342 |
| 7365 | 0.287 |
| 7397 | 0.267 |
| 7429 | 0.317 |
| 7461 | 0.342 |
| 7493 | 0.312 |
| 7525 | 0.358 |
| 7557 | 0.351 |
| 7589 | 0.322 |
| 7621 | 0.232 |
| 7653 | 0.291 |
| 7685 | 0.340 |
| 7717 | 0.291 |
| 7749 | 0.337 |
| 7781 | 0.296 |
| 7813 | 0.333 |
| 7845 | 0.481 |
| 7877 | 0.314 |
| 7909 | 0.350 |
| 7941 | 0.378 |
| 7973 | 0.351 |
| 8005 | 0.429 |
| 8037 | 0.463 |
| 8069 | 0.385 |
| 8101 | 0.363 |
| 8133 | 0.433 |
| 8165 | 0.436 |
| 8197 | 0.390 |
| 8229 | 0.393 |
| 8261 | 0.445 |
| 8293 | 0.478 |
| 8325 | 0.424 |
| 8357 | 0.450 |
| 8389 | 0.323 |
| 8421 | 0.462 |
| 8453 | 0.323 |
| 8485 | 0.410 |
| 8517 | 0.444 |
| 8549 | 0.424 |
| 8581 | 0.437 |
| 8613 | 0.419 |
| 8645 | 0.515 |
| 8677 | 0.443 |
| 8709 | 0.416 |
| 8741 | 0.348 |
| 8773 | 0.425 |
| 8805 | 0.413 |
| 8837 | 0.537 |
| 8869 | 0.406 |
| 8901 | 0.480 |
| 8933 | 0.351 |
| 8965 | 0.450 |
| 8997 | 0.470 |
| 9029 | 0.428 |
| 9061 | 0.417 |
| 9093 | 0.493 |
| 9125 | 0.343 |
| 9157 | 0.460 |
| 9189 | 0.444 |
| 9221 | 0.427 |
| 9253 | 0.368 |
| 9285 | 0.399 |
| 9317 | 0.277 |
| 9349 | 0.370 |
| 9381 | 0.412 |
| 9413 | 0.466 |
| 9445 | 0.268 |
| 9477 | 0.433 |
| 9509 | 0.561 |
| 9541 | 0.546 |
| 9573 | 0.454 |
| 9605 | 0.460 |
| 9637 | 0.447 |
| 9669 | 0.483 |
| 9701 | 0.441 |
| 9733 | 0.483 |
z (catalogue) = 0.80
